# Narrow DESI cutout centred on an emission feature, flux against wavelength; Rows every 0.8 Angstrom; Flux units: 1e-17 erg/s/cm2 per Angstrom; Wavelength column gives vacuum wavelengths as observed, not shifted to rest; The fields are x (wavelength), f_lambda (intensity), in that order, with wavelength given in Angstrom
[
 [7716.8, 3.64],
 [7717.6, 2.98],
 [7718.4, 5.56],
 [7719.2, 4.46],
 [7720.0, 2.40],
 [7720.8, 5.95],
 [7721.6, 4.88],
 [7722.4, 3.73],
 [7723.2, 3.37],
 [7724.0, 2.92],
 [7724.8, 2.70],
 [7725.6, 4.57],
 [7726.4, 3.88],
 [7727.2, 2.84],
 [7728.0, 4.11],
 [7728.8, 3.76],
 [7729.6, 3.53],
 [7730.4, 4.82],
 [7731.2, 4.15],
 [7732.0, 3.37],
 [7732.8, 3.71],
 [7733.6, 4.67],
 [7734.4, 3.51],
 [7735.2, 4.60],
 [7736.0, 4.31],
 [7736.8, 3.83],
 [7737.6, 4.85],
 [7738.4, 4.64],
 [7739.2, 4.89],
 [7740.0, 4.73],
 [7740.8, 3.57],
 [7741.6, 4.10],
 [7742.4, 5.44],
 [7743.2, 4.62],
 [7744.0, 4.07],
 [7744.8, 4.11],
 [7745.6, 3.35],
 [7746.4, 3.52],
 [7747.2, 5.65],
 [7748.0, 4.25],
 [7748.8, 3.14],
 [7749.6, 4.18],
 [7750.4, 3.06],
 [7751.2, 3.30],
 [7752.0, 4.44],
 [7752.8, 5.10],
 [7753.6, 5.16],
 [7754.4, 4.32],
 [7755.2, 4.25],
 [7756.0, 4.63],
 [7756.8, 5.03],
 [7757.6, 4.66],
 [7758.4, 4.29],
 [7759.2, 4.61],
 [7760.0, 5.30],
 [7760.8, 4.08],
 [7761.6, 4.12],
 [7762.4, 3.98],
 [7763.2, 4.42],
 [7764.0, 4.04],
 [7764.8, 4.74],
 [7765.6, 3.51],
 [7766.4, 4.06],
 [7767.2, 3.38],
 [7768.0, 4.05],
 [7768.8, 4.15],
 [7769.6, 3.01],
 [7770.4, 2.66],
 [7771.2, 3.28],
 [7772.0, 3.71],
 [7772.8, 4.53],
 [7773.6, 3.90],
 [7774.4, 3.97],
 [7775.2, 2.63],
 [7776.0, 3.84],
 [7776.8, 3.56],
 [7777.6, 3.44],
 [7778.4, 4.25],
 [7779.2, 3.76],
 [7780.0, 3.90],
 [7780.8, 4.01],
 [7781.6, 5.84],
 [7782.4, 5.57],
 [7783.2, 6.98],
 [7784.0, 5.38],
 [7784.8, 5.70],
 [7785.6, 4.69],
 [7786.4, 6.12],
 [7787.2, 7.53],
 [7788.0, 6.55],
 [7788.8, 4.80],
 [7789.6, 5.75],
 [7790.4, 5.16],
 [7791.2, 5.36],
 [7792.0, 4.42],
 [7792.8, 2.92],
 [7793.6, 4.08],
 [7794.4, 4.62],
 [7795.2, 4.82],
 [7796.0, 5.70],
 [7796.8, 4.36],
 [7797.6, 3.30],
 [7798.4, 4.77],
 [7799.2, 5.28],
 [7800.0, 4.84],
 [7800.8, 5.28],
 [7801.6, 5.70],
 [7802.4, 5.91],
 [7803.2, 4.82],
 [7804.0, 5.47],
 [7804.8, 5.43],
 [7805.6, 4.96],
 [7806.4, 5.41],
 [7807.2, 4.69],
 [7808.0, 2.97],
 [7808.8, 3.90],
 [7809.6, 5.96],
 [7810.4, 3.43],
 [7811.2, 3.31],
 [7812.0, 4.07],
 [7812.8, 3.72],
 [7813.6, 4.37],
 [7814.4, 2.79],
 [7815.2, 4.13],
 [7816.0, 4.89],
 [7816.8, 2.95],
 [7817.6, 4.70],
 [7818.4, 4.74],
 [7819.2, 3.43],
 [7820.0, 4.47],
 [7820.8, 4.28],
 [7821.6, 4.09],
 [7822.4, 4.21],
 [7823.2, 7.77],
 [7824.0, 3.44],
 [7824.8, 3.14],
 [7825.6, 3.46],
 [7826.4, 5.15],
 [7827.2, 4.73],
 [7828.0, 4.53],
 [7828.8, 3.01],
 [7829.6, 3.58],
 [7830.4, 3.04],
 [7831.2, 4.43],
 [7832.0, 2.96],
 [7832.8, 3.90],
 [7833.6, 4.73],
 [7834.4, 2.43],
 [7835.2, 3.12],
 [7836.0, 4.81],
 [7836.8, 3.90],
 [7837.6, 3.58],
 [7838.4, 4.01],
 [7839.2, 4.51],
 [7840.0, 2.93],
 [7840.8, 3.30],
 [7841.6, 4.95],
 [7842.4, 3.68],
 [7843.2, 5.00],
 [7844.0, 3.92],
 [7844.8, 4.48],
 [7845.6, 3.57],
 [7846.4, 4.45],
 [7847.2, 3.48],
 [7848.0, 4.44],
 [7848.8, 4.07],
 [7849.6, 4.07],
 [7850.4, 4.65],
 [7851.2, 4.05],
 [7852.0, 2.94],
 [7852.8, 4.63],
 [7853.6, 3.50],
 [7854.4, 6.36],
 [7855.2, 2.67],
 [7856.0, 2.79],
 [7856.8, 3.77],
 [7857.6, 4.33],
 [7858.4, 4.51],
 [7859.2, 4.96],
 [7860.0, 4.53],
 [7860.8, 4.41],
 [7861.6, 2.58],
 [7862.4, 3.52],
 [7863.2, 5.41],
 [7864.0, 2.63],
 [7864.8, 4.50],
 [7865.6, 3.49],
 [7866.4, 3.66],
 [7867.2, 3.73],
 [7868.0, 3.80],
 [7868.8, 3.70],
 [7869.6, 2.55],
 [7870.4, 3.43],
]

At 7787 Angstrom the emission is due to [S II] 6716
